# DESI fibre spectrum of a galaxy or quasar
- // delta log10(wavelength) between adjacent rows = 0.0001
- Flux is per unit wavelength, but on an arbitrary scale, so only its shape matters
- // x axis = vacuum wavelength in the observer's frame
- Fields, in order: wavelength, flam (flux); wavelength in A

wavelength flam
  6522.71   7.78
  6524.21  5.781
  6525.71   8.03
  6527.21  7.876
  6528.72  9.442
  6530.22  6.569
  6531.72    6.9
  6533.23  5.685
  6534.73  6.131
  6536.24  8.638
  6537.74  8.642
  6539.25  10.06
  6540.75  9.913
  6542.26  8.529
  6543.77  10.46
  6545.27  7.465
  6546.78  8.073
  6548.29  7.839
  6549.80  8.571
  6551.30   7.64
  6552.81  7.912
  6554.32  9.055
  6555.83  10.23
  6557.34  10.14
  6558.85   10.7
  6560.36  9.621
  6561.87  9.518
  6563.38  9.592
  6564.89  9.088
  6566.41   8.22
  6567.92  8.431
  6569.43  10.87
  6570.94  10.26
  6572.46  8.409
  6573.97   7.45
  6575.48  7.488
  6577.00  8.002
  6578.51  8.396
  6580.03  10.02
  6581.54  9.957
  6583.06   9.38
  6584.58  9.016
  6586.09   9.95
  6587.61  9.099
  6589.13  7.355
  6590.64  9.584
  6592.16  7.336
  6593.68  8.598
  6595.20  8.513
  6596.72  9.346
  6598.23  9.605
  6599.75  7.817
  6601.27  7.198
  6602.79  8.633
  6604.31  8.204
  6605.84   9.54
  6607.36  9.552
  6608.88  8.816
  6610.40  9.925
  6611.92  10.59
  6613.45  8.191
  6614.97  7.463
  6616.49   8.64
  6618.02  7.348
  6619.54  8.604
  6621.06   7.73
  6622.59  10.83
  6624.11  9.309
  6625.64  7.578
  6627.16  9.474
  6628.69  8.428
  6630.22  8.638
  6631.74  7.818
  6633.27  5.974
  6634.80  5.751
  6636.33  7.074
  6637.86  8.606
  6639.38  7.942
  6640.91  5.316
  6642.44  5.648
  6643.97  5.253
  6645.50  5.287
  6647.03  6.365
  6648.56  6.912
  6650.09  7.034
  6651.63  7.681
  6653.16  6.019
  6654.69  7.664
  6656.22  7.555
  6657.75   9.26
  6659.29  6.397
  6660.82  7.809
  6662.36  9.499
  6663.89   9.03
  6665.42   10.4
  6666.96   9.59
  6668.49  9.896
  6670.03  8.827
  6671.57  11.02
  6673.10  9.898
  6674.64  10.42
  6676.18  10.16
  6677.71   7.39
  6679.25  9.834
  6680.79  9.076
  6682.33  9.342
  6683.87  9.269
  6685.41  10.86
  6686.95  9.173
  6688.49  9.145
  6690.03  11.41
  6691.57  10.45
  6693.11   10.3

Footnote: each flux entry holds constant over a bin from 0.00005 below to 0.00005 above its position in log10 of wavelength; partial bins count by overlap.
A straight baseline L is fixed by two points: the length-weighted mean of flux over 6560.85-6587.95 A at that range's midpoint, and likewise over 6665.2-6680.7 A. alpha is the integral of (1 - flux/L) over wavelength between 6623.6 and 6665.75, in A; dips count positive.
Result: 9.1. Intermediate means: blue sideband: 9.07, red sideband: 9.69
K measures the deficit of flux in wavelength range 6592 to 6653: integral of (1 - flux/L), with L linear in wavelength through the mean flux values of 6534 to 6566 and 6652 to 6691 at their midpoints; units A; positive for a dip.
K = 7.5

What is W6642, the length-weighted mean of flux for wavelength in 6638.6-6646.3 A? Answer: 5.9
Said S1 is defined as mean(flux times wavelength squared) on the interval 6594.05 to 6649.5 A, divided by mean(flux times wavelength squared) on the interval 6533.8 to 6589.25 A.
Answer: 0.91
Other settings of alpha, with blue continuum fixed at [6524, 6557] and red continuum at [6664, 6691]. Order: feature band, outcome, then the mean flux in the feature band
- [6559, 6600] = -1.49 A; 8.96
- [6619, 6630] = 0.37 A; 8.84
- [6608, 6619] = 0.38 A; 8.72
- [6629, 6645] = 4.24 A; 6.82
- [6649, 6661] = 2.65 A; 7.39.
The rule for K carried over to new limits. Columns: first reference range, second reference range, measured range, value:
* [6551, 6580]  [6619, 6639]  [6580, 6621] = -1.2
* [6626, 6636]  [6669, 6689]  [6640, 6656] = 3.8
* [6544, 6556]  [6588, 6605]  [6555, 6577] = -2.3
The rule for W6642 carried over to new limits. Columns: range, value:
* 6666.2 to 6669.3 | 9.74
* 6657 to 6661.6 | 7.8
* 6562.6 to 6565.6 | 9.35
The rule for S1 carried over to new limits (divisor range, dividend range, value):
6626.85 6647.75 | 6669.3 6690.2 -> 1.41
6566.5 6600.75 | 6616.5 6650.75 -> 0.85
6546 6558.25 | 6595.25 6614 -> 1.04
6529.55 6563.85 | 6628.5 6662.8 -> 0.85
